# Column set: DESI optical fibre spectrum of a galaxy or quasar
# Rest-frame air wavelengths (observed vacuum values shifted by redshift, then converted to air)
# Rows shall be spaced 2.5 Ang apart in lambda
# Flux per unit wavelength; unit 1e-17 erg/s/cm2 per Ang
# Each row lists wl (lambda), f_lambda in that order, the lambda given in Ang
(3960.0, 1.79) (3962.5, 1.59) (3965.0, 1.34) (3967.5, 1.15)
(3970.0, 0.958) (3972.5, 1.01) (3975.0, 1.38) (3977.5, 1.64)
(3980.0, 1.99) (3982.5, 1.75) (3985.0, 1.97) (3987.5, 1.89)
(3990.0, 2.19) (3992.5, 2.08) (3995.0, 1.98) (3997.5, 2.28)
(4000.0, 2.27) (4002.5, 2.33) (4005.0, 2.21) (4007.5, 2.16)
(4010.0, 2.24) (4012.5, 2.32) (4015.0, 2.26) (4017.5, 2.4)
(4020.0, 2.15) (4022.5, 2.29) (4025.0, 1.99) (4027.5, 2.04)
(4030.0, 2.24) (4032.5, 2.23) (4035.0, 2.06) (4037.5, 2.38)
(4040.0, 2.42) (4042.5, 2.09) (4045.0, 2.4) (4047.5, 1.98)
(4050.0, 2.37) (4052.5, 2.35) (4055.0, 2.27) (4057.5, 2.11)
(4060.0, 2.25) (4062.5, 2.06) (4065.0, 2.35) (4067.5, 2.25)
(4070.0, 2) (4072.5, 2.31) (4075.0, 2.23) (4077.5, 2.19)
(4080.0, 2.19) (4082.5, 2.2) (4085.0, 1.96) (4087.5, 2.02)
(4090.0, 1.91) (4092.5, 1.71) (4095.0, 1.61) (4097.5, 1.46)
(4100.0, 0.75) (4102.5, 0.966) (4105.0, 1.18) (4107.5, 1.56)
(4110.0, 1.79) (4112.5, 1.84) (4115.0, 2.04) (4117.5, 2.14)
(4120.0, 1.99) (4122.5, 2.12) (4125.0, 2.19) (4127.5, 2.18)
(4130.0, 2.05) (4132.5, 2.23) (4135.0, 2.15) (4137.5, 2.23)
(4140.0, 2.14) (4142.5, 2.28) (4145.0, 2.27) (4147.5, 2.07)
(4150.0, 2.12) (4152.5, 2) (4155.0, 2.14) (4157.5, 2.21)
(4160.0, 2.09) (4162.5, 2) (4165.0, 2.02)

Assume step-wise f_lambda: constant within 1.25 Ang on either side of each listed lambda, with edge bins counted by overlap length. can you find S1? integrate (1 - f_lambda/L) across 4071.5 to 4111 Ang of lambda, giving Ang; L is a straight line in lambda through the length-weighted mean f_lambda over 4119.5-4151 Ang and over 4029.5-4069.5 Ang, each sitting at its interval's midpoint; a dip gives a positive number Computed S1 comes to 8.1 Ang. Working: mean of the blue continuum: 2.23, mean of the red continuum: 2.16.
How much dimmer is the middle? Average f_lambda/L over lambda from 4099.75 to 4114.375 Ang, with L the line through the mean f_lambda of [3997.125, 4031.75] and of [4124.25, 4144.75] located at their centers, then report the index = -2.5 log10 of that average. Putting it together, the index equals 0.47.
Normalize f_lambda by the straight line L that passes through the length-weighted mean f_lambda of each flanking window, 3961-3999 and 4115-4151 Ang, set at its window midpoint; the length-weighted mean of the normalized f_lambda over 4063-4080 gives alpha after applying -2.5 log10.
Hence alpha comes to -0.13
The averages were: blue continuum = 1.68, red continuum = 2.15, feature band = 2.21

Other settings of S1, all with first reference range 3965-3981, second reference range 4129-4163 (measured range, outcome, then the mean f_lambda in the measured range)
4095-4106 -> 4.5 Ang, 1.15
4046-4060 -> -4.1 Ang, 2.22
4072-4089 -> -2.8 Ang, 2.15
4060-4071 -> -2.5 Ang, 2.18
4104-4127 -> 1.4 Ang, 1.89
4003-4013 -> -4.8 Ang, 2.23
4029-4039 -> -3.7 Ang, 2.23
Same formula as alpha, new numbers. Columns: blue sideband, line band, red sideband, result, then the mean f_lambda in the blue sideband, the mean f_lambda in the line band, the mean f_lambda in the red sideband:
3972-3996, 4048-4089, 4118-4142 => -0.096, 1.81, 2.19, 2.15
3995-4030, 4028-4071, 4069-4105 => -0.110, 2.22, 2.22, 1.8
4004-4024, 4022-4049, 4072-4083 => 0.024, 2.25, 2.19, 2.22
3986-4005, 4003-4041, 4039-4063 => -0.019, 2.15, 2.23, 2.23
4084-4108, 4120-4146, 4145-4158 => -0.139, 1.51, 2.17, 2.12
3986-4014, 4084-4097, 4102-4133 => 0.076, 2.18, 1.82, 1.88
